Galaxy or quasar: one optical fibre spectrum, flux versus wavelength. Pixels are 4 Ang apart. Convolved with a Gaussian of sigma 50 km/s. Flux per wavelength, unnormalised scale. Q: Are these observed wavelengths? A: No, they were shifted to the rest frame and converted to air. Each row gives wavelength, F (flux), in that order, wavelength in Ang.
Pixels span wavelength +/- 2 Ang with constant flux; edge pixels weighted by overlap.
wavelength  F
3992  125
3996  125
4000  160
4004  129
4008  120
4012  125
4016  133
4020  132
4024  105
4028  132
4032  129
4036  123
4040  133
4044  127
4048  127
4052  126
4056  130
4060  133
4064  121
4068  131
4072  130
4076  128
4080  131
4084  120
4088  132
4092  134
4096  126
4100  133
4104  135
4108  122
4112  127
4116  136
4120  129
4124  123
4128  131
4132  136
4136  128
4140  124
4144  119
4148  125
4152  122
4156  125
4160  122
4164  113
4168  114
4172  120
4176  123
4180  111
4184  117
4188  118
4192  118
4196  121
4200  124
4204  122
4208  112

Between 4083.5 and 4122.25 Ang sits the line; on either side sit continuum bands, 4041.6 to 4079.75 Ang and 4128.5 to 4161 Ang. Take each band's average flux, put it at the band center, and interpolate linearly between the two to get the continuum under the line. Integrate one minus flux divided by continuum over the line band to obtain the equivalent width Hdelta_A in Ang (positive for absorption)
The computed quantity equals -0.87 Ang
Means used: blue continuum 128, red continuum 125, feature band 130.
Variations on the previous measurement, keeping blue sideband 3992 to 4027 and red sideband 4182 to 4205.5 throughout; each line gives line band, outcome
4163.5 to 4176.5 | 0.39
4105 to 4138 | -1.57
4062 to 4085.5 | -0.27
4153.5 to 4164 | 0.01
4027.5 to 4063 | -0.47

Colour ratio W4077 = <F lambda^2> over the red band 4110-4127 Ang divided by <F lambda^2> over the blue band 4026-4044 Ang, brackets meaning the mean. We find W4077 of 1.04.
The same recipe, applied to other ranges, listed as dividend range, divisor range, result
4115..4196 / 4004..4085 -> 1.02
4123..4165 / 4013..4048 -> 1.04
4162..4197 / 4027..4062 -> 0.97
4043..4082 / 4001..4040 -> 1.04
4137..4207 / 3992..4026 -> 1.01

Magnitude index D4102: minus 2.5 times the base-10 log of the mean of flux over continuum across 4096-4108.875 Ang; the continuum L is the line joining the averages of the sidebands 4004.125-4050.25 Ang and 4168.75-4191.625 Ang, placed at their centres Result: -0.07 mag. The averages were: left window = 126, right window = 118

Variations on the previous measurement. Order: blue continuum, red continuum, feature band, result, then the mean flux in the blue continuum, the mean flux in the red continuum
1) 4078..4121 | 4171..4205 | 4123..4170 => 0.01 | 130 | 119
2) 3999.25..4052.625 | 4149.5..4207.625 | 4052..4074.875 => -0.02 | 128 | 119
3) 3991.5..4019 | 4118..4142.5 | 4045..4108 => 0.01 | 131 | 128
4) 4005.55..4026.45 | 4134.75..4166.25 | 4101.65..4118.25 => -0.07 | 123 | 122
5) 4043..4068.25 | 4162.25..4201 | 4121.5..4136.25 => -0.07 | 128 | 118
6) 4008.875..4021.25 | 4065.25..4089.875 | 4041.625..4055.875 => 0.01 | 129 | 128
